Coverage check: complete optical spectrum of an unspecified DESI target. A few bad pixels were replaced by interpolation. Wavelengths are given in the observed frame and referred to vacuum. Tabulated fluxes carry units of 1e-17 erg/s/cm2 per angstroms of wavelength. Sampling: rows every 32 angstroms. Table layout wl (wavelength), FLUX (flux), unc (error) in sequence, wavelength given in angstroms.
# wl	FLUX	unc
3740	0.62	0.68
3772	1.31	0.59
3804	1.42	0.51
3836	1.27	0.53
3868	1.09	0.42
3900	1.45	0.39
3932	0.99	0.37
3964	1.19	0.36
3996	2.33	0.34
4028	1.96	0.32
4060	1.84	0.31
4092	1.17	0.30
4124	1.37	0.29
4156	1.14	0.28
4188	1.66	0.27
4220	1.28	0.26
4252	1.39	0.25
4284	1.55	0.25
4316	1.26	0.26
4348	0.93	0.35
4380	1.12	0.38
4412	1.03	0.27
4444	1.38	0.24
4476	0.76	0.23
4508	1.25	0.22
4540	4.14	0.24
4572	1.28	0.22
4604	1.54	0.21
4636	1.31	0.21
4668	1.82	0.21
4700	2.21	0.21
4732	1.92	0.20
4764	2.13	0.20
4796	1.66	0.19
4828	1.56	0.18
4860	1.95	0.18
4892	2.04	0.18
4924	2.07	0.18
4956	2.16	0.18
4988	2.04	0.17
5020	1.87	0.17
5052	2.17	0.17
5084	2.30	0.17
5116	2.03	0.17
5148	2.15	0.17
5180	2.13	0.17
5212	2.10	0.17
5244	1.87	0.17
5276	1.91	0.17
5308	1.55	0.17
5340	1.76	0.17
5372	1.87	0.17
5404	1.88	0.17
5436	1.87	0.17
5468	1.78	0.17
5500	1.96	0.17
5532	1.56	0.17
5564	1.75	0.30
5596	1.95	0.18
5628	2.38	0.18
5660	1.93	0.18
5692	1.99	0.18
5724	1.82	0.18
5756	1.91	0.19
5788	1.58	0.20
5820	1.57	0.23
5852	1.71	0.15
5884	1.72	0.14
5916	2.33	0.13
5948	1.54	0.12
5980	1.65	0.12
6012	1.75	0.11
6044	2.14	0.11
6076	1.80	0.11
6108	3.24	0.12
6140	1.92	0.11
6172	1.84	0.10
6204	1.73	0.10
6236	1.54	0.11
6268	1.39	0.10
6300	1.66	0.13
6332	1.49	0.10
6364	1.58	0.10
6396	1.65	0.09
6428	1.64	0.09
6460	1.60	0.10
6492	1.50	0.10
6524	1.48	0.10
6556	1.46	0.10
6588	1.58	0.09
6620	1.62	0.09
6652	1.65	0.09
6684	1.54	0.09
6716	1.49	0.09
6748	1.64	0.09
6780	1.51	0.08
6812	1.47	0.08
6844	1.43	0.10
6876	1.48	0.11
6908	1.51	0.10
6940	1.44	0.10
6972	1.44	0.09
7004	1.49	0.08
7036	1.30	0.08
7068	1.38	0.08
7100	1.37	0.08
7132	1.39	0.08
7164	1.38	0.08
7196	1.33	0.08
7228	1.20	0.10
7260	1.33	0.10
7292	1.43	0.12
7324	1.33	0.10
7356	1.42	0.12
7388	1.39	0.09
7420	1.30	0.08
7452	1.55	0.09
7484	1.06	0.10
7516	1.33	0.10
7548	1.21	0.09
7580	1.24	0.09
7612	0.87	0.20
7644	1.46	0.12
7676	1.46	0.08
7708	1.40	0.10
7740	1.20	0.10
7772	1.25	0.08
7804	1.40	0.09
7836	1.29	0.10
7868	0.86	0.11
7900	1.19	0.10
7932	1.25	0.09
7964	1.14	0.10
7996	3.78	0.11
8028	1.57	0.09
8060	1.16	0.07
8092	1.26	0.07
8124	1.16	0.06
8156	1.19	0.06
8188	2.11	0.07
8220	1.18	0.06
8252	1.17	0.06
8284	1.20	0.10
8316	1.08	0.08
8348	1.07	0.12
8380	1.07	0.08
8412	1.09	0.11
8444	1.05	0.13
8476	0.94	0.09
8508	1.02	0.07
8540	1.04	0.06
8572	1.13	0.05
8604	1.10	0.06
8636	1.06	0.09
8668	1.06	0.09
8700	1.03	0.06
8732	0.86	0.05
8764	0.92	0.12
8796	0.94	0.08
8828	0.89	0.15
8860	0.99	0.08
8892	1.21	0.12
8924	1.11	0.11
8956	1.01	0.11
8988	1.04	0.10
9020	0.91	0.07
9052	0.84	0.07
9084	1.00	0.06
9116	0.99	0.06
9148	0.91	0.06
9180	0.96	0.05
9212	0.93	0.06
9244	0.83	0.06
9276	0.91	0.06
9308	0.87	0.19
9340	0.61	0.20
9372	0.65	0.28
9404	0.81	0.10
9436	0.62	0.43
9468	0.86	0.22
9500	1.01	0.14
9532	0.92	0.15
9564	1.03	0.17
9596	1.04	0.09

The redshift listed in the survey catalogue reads 0.22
